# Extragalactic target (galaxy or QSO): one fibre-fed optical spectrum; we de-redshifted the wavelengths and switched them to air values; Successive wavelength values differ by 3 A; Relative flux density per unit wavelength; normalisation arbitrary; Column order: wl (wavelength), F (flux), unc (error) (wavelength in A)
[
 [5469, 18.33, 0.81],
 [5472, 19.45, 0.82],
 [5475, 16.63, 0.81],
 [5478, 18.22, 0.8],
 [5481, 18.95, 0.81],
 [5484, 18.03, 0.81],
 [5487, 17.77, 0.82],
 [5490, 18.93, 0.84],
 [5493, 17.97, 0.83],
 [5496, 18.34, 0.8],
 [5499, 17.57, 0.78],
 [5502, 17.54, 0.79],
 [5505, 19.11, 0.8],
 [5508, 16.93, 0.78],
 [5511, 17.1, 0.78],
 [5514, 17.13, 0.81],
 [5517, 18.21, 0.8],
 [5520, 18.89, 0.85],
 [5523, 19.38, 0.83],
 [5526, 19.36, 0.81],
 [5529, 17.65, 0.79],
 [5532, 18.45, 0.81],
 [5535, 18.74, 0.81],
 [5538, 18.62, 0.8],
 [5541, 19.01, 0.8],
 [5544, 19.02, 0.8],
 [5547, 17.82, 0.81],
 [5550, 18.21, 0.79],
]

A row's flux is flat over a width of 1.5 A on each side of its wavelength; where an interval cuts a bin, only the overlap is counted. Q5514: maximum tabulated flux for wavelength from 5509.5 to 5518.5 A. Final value 18.21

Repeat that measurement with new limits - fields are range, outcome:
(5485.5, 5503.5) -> 18.93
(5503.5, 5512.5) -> 19.11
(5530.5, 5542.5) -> 19.01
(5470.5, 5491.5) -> 19.45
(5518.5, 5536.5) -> 19.38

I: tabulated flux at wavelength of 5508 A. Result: 16.93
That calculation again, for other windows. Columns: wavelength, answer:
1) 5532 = 18.45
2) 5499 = 17.57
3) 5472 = 19.45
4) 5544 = 19.02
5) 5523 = 19.38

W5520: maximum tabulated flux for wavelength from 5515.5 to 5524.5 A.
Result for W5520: 19.38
